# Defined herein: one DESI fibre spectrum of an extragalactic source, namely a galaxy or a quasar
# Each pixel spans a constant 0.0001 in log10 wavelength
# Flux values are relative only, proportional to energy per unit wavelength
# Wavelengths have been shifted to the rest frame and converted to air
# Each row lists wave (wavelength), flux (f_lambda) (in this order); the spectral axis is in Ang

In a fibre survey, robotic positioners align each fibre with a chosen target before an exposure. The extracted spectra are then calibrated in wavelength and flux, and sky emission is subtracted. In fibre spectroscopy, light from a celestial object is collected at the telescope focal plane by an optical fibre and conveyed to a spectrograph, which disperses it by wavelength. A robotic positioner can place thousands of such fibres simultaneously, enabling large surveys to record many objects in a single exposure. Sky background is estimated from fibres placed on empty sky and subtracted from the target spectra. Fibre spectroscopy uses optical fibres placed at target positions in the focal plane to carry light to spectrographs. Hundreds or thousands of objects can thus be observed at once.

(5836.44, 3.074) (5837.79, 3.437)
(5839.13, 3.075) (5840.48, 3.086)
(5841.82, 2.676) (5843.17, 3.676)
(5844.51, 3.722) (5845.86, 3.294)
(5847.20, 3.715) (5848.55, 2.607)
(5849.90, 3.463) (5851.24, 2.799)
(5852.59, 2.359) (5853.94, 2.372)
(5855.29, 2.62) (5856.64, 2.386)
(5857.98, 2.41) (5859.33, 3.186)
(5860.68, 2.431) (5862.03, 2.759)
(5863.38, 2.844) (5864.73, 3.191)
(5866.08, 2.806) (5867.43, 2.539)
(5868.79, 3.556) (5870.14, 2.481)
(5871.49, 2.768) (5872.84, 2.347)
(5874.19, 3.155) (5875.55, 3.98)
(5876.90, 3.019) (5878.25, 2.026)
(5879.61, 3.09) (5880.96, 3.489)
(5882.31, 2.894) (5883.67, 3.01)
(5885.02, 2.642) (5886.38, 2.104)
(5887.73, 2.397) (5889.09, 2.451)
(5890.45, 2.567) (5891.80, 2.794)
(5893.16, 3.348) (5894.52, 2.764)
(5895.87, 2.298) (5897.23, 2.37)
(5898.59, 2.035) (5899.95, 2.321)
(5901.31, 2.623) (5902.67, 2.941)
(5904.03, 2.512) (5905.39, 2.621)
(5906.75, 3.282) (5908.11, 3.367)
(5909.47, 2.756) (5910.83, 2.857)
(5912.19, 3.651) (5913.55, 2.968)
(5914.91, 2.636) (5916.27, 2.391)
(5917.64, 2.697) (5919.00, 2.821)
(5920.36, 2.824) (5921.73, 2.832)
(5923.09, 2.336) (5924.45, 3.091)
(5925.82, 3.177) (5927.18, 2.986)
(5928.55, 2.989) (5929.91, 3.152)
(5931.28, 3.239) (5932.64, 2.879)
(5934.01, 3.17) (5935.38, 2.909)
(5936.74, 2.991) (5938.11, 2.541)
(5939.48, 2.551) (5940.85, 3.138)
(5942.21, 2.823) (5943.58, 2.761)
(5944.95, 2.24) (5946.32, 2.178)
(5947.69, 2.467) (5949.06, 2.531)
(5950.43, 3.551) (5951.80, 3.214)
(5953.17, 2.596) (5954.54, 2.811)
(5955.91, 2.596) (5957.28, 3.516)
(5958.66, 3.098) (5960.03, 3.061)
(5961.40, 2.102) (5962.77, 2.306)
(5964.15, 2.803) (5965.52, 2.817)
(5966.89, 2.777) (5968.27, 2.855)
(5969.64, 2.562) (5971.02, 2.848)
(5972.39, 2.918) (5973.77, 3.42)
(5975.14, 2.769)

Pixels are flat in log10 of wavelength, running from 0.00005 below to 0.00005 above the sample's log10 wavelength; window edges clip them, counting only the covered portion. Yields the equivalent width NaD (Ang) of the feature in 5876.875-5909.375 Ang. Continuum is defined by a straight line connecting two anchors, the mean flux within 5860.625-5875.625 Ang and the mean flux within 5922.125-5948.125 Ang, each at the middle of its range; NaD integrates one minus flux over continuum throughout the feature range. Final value 1.8 Ang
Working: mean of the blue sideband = 2.88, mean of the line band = 2.7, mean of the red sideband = 2.83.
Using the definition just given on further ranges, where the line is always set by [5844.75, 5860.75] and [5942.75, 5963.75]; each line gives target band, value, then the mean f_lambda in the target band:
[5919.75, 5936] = -1.20 Ang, 2.97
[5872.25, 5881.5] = -0.65 Ang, 3.01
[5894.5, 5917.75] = 0.49 Ang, 2.73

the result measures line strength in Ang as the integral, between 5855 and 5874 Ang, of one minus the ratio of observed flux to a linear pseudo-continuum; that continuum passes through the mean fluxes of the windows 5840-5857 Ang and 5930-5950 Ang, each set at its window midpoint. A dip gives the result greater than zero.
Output 1.3 Ang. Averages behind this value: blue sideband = 2.99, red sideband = 2.77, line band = 2.75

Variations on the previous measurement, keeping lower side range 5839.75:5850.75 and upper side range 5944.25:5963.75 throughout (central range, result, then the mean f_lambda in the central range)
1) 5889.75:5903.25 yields 1.9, 2.6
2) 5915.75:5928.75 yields 0.3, 2.81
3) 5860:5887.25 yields 2.4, 2.85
